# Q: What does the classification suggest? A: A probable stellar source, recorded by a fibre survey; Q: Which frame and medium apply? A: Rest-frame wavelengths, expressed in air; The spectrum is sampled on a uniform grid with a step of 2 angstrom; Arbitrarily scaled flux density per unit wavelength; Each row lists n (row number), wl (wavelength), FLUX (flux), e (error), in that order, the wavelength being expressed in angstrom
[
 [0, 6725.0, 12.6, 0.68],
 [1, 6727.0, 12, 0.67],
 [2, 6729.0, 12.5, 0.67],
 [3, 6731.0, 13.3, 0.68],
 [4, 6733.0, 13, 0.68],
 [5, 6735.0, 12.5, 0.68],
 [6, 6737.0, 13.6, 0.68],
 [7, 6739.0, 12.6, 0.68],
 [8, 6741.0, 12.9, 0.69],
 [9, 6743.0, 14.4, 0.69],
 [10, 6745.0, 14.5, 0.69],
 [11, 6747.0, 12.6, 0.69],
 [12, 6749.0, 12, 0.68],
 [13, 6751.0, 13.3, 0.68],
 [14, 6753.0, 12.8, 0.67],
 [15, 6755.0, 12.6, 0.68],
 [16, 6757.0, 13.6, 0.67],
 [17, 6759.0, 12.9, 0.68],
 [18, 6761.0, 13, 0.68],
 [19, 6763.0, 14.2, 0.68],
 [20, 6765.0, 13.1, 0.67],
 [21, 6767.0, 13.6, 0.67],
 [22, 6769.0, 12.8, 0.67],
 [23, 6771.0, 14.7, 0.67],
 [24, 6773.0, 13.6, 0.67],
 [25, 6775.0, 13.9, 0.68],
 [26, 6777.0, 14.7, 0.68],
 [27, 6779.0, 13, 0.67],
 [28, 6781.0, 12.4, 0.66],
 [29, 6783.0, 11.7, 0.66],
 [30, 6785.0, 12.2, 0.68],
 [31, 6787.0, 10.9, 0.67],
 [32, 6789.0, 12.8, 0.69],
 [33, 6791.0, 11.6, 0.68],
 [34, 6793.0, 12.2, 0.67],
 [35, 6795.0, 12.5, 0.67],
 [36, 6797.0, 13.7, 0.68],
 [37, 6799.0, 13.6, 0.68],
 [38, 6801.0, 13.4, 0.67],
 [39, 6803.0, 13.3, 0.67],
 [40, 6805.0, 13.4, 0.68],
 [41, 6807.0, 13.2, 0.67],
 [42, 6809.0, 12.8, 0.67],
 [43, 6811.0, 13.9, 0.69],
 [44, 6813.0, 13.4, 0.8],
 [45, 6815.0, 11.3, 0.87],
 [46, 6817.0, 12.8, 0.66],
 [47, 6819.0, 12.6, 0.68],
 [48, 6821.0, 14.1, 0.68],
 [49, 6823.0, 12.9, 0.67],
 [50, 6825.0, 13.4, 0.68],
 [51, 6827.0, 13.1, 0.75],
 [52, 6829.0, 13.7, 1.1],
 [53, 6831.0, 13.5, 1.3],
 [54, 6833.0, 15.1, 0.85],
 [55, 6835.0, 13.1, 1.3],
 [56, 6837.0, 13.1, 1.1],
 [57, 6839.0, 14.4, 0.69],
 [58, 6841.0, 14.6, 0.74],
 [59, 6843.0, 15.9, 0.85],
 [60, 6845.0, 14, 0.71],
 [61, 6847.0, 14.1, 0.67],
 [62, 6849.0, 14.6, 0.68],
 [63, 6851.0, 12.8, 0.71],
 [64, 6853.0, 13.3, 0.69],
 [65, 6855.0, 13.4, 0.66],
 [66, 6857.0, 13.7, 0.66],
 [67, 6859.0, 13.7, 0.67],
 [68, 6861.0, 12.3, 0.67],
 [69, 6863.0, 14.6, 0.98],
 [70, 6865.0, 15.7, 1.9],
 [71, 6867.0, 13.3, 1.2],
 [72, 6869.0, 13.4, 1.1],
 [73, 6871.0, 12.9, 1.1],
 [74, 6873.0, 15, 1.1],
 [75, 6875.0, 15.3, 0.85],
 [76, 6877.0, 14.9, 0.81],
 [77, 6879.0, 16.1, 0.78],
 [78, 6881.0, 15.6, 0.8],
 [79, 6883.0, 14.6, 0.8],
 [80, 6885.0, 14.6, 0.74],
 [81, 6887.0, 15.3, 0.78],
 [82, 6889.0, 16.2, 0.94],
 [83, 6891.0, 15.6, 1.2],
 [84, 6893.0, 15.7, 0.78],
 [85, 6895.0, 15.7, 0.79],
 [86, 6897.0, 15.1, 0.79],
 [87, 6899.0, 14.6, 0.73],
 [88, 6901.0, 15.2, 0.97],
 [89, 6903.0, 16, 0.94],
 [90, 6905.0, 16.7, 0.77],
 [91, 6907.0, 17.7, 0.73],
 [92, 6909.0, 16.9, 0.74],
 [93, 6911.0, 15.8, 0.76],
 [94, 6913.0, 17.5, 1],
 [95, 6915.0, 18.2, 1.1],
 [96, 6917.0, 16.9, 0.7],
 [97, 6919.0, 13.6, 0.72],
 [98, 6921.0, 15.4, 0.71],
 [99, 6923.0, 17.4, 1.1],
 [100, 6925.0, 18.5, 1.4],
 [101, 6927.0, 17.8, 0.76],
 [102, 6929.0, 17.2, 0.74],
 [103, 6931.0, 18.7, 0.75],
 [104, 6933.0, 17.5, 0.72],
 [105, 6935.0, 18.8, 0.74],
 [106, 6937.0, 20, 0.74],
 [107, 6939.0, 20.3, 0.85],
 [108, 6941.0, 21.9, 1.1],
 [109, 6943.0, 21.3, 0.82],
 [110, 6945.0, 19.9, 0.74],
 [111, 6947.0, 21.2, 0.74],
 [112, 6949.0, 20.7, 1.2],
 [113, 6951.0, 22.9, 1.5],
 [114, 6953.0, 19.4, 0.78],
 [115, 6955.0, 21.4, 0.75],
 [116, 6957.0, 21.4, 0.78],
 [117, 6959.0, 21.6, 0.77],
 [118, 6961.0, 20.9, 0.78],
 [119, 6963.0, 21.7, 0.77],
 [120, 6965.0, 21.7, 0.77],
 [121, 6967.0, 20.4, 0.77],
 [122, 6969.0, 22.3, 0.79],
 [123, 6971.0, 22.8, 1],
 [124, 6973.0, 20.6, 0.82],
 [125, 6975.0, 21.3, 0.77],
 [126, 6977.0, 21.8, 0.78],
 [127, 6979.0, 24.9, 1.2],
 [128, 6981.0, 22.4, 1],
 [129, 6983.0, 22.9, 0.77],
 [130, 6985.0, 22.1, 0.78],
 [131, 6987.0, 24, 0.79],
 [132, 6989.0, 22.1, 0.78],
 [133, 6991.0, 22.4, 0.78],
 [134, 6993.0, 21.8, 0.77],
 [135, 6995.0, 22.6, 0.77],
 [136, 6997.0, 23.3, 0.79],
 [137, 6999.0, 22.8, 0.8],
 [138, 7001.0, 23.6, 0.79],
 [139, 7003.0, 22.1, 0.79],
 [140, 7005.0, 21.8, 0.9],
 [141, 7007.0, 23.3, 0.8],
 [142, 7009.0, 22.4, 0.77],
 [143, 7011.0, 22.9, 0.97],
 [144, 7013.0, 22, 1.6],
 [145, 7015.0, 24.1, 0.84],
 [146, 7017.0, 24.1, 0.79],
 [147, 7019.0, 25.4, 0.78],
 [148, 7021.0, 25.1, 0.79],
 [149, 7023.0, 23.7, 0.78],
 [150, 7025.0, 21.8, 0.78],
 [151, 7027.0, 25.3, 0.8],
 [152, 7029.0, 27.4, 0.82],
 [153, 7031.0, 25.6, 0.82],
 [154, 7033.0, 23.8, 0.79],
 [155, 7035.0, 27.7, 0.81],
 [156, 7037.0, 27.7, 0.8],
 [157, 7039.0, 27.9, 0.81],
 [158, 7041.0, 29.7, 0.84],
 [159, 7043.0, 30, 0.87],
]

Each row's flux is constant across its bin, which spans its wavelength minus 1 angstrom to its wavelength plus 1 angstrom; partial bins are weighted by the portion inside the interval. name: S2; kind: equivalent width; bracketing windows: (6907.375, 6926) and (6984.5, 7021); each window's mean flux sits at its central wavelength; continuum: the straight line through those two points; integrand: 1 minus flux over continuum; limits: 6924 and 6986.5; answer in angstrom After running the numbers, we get -4.3 angstrom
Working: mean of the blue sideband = 16.7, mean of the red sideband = 23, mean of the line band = 20.9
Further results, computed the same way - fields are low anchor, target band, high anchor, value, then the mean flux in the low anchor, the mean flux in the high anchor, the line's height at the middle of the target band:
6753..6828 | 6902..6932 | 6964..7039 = 3.6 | 13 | 23.4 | 19.2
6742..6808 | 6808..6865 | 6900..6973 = 6.5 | 13.1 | 19.1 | 15.4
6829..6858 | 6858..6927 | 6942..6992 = 6.3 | 14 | 21.8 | 17.1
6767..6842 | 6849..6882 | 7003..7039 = 4.5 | 13.2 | 24.4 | 16.3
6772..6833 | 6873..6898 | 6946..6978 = 2.9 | 13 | 21.4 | 17.4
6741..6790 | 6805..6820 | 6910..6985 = 2.0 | 13.1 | 20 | 14.9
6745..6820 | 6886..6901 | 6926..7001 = 2.2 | 13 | 21.3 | 18.1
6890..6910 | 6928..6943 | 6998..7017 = -0.9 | 15.9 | 22.8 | 18.2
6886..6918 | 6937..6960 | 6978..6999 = -1.5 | 16.2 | 22.8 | 19.8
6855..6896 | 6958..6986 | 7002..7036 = -1.3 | 14.7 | 24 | 21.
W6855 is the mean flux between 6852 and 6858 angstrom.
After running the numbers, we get 13.5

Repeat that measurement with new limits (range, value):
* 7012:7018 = 23.4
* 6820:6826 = 13.5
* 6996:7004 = 23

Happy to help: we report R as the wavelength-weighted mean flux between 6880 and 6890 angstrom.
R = 15.3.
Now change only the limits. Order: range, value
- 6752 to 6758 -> 13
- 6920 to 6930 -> 17.3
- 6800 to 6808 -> 13.3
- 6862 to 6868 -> 14.5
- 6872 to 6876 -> 15.2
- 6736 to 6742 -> 13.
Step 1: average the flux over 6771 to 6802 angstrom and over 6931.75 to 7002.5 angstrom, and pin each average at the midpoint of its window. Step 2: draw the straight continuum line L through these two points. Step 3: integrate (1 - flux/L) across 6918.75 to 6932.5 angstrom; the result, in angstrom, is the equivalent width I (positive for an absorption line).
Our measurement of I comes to 1.7 angstrom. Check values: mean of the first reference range 12.9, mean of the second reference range 21.6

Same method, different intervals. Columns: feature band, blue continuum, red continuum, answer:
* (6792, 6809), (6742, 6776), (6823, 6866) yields 0.61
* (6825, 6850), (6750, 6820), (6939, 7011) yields 2.29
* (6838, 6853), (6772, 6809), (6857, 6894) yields -0.24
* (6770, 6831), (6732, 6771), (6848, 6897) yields 3.10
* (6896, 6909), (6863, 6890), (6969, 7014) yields 0.49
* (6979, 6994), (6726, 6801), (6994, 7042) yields 0.21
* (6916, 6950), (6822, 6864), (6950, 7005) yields 1.30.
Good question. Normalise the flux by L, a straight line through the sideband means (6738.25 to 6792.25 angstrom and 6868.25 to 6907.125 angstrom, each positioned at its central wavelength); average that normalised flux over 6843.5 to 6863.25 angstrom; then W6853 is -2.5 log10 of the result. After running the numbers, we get 0.07 mag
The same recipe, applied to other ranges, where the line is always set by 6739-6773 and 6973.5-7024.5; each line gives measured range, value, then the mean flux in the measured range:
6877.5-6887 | 0.20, 15.2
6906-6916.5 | 0.13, 17.2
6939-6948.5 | -0.01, 21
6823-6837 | 0.20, 13.6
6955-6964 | 0.00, 21.4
